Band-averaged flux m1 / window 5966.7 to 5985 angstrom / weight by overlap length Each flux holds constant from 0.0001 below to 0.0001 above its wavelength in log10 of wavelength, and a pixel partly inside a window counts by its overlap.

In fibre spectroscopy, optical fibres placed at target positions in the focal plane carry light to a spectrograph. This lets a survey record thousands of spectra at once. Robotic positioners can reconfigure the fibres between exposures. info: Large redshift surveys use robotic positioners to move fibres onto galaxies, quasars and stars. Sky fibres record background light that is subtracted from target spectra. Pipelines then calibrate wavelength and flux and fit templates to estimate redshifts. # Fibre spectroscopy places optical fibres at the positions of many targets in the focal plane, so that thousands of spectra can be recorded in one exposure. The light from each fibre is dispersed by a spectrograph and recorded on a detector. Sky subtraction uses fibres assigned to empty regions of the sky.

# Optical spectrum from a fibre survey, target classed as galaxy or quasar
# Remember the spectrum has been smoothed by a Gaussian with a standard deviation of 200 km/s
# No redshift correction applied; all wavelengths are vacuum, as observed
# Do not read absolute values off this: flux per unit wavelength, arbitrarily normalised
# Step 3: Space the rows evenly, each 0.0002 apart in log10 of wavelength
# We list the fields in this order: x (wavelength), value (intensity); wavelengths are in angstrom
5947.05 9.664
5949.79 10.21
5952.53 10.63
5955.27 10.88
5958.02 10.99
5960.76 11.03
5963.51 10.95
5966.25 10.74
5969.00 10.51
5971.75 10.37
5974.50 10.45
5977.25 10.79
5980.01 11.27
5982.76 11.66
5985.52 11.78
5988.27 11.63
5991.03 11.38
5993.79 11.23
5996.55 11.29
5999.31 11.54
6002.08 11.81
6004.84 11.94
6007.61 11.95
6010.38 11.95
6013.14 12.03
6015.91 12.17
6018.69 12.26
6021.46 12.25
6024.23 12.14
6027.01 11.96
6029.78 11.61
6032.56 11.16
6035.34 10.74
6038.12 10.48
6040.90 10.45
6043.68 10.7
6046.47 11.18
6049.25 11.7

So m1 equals 10.9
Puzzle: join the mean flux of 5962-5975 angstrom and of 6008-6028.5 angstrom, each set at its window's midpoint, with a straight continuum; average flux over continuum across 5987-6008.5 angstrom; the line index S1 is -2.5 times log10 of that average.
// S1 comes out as -0.009 mag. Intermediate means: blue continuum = 10.6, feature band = 11.6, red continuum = 12.1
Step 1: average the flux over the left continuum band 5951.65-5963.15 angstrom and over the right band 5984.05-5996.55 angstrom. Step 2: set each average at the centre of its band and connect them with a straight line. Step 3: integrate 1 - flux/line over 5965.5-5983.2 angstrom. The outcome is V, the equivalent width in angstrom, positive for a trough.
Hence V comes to 0.65 angstrom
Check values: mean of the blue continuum 10.9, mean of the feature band 10.8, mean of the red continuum 11.5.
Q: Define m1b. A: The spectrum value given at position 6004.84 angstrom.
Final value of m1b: 11.94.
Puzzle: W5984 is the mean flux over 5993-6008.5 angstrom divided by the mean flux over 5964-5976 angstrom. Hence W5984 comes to 1.1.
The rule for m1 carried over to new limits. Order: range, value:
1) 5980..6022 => 11.8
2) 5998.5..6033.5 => 11.9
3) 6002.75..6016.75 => 12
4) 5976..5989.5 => 11.4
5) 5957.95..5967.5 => 10.9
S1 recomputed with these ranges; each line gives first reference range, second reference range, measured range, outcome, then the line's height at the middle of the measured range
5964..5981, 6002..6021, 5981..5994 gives -0.03 mag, 11.2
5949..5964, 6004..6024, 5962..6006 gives 0.02 mag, 11.4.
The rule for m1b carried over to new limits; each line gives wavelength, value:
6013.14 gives 12.03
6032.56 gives 11.16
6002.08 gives 11.81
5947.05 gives 9.664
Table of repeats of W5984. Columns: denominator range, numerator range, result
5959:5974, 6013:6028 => 1.13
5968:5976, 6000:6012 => 1.14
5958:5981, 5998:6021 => 1.11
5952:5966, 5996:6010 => 1.08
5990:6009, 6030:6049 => 0.94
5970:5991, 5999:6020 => 1.07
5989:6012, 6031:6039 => 0.93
